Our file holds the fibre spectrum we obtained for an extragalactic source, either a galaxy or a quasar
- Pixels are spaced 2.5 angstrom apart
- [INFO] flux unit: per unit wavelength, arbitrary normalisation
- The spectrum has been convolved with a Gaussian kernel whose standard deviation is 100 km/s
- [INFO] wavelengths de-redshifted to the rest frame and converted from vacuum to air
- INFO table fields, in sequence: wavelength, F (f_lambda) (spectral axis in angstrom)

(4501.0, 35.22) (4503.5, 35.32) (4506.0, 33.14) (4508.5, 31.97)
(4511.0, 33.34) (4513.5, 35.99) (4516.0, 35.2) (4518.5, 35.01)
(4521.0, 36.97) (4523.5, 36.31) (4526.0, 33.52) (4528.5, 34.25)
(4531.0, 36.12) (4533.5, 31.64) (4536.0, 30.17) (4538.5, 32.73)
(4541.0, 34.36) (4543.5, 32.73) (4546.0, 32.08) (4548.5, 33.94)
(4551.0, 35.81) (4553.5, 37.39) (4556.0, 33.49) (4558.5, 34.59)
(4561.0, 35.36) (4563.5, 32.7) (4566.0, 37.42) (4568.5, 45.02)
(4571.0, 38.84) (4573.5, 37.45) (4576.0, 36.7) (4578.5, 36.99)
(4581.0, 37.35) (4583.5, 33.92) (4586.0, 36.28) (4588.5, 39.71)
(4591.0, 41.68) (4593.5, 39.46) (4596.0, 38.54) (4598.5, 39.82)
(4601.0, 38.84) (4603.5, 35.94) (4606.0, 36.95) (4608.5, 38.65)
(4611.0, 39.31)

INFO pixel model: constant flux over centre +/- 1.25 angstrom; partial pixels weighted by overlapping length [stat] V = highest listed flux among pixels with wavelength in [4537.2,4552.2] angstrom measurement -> 35.81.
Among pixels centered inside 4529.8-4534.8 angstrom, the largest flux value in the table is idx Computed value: 36.12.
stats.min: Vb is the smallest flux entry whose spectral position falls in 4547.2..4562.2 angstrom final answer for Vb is 33.49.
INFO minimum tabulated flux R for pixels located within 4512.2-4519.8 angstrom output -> 35.01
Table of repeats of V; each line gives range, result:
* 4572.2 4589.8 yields 39.71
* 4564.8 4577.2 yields 45.02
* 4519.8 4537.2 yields 36.97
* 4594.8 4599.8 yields 39.82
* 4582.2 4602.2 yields 41.68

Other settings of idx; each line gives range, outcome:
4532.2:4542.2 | 34.36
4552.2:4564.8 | 37.39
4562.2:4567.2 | 37.42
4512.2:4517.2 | 35.99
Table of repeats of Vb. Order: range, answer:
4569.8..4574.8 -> 37.45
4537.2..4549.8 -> 32.08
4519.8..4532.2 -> 33.52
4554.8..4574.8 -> 32.7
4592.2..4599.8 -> 38.54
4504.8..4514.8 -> 31.97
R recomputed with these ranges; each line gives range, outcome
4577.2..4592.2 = 33.92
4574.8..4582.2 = 36.7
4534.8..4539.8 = 30.17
